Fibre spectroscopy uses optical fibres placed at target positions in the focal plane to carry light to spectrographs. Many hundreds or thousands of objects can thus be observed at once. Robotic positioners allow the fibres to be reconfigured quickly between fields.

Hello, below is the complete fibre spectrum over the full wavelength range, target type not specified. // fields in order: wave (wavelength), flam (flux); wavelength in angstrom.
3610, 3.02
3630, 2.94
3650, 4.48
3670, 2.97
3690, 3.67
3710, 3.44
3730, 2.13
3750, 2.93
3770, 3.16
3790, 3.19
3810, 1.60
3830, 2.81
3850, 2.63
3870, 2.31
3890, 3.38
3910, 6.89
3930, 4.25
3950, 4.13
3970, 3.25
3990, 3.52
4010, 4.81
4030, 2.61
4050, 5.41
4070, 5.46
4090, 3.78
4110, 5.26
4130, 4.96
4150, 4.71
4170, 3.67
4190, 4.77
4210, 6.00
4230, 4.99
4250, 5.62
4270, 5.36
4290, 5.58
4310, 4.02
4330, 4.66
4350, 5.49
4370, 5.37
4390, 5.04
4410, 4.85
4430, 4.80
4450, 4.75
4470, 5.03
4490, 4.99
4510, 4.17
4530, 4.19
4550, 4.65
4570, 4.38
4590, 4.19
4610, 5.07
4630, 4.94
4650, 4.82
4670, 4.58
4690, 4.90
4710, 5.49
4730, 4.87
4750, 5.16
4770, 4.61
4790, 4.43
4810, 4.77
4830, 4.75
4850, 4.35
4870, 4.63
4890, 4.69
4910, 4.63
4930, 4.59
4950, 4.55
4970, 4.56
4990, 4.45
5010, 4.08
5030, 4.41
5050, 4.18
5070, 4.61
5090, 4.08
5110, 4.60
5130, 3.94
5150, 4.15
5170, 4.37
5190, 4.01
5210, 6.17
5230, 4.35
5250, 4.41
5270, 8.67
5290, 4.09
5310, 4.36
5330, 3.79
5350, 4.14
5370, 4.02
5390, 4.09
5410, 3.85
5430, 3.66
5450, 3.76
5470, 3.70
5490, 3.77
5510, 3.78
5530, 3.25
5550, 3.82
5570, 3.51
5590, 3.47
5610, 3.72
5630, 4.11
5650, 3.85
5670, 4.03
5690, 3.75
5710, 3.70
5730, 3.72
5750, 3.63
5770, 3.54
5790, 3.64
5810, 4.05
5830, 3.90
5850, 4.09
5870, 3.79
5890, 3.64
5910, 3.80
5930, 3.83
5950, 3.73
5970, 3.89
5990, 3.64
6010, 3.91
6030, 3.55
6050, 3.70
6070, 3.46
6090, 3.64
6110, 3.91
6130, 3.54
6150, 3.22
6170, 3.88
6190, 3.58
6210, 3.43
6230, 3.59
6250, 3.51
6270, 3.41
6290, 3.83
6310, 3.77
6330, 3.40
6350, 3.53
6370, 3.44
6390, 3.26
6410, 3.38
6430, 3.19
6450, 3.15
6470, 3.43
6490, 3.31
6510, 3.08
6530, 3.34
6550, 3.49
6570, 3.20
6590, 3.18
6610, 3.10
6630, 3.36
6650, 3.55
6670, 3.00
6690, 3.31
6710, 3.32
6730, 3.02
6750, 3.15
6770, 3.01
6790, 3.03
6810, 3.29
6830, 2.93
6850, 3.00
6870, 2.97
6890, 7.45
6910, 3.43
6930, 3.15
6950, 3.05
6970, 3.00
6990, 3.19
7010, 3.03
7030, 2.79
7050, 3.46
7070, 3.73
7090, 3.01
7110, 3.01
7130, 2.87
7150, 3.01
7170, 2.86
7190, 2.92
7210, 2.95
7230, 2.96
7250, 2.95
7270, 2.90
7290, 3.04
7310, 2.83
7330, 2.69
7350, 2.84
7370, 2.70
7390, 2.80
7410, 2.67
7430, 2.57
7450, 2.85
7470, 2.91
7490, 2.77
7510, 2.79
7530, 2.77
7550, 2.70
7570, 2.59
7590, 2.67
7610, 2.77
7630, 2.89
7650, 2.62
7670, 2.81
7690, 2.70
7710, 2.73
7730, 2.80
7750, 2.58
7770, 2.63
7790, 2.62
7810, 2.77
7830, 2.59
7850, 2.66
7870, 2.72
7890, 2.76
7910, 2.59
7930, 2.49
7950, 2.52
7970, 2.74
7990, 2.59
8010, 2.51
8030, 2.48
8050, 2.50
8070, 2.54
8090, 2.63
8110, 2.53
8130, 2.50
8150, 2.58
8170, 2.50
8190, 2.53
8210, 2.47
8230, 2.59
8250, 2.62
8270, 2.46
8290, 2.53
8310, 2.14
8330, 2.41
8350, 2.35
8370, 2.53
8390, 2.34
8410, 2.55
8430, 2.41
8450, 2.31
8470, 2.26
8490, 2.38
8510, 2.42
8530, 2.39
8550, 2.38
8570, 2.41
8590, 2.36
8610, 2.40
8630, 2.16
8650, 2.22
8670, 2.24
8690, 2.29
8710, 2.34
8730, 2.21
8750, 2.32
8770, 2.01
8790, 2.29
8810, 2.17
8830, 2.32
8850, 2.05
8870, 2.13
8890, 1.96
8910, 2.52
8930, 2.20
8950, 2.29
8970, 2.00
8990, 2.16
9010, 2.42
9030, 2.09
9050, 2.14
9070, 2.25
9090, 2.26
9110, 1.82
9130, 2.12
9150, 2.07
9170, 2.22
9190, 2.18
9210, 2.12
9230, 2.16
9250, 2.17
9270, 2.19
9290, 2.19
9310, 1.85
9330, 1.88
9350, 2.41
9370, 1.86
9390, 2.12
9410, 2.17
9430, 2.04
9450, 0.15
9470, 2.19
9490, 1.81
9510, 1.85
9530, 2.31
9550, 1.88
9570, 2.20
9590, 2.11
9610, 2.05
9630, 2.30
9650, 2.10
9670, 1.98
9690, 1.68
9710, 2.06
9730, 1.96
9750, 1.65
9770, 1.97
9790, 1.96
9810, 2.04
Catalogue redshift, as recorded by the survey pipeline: 0.05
